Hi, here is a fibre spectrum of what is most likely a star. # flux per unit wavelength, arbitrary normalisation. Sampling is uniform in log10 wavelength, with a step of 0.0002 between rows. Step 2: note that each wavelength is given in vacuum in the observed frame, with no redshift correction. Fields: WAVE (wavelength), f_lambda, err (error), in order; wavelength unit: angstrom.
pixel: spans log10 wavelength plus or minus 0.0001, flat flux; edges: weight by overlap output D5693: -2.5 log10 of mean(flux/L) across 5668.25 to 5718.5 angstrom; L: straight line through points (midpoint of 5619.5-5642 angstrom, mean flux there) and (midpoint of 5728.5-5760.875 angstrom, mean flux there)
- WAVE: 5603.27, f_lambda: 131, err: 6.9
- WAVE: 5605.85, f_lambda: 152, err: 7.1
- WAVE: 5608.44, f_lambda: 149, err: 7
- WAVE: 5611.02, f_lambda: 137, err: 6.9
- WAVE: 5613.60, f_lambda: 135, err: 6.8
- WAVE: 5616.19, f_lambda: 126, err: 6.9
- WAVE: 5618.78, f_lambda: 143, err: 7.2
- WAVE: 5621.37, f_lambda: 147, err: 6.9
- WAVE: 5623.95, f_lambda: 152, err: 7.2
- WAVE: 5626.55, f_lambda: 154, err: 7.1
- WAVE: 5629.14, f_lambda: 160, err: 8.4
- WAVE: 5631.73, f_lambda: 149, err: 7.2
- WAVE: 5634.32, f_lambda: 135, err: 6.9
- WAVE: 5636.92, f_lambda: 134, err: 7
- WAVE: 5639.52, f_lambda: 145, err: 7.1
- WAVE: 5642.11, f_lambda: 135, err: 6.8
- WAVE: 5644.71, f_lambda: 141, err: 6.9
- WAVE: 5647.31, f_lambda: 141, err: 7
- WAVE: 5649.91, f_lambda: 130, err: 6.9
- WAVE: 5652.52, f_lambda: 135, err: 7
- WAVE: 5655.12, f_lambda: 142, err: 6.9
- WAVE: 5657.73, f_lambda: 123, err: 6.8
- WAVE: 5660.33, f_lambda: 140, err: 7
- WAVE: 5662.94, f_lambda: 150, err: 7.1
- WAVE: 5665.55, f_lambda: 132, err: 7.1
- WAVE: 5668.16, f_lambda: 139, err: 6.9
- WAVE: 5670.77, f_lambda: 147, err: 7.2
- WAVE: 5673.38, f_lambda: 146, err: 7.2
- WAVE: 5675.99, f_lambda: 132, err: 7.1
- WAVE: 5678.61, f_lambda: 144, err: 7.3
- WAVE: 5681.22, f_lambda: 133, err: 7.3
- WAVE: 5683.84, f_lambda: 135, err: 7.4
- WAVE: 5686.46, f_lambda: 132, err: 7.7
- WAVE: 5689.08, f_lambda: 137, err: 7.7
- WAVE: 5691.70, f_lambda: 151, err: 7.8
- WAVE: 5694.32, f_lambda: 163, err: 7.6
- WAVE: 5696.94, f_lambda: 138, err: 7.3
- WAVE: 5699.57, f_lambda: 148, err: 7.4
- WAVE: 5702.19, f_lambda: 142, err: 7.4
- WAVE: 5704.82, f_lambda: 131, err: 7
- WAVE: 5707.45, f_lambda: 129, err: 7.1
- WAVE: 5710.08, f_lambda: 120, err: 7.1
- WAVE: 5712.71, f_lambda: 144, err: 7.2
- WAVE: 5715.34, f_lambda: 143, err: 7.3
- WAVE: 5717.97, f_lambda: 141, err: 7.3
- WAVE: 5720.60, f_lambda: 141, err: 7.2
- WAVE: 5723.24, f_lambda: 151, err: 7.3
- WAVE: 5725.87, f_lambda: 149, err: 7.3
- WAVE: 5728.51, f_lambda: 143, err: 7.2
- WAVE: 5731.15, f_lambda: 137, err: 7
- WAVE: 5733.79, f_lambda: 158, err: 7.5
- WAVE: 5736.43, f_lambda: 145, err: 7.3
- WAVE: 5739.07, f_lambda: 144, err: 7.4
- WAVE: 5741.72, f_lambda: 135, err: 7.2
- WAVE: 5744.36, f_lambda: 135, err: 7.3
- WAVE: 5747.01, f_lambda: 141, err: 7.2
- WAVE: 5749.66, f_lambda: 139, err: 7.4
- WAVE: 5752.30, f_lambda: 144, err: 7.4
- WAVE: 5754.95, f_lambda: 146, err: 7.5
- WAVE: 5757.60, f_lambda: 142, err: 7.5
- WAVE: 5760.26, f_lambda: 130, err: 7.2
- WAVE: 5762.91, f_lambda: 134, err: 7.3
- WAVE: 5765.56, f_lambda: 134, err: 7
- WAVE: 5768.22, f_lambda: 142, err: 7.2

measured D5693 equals 0.03 mag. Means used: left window 146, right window 142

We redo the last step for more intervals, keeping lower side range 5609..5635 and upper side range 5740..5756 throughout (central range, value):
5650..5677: 0.03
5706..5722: 0.04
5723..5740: -0.05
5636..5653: 0.05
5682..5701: -0.01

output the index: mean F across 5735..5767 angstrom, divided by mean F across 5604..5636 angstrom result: 0.96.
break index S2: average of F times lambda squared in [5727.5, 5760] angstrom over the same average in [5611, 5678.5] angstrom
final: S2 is 1.05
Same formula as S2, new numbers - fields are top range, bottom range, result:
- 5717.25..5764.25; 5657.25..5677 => 1.04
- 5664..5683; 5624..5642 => 0.97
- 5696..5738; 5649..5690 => 1.05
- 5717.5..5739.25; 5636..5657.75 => 1.09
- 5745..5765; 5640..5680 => 1.04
